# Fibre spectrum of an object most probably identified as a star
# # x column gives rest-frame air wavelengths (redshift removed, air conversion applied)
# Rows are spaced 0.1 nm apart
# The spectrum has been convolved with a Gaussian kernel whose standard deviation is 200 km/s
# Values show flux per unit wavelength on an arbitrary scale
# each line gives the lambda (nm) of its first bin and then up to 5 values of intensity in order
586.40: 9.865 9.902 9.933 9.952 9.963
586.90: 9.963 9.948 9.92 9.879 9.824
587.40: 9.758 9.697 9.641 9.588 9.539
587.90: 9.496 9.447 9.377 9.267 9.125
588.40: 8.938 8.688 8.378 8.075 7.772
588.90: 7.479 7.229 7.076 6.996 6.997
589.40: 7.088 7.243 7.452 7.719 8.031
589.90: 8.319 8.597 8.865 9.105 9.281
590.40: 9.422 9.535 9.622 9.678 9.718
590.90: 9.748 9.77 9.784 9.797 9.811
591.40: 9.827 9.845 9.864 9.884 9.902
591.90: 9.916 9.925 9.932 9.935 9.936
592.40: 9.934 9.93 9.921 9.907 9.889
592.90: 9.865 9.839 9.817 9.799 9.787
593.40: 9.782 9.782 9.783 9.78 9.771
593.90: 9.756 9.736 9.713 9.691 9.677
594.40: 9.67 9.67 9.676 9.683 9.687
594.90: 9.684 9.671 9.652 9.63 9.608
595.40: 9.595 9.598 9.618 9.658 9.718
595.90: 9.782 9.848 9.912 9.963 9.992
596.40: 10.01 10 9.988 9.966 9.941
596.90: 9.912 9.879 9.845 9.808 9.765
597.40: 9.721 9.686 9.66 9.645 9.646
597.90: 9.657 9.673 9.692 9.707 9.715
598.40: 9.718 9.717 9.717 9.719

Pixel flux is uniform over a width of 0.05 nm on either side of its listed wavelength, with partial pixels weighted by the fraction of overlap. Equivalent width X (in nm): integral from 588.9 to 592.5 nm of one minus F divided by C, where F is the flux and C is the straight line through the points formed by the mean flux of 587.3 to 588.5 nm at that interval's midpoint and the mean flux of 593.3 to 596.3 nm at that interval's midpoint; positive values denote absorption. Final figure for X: 0.20 nm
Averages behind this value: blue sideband 9.43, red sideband 9.72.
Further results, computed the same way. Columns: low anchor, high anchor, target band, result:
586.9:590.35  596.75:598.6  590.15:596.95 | -0.39 nm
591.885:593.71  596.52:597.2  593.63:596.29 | 0.05 nm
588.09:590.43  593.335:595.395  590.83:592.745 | -0.20 nm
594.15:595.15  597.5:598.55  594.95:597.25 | -0.03 nm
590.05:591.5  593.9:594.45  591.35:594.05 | -0.06 nm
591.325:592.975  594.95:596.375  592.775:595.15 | 0.02 nm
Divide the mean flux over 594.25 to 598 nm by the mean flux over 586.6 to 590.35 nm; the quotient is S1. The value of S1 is 1.1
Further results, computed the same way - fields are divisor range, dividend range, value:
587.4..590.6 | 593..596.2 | 1.14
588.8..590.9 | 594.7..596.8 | 1.18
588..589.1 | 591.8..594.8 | 1.17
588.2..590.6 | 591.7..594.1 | 1.20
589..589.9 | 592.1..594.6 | 1.33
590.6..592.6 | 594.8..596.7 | 0.99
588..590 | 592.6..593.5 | 1.23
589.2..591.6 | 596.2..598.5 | 1.10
